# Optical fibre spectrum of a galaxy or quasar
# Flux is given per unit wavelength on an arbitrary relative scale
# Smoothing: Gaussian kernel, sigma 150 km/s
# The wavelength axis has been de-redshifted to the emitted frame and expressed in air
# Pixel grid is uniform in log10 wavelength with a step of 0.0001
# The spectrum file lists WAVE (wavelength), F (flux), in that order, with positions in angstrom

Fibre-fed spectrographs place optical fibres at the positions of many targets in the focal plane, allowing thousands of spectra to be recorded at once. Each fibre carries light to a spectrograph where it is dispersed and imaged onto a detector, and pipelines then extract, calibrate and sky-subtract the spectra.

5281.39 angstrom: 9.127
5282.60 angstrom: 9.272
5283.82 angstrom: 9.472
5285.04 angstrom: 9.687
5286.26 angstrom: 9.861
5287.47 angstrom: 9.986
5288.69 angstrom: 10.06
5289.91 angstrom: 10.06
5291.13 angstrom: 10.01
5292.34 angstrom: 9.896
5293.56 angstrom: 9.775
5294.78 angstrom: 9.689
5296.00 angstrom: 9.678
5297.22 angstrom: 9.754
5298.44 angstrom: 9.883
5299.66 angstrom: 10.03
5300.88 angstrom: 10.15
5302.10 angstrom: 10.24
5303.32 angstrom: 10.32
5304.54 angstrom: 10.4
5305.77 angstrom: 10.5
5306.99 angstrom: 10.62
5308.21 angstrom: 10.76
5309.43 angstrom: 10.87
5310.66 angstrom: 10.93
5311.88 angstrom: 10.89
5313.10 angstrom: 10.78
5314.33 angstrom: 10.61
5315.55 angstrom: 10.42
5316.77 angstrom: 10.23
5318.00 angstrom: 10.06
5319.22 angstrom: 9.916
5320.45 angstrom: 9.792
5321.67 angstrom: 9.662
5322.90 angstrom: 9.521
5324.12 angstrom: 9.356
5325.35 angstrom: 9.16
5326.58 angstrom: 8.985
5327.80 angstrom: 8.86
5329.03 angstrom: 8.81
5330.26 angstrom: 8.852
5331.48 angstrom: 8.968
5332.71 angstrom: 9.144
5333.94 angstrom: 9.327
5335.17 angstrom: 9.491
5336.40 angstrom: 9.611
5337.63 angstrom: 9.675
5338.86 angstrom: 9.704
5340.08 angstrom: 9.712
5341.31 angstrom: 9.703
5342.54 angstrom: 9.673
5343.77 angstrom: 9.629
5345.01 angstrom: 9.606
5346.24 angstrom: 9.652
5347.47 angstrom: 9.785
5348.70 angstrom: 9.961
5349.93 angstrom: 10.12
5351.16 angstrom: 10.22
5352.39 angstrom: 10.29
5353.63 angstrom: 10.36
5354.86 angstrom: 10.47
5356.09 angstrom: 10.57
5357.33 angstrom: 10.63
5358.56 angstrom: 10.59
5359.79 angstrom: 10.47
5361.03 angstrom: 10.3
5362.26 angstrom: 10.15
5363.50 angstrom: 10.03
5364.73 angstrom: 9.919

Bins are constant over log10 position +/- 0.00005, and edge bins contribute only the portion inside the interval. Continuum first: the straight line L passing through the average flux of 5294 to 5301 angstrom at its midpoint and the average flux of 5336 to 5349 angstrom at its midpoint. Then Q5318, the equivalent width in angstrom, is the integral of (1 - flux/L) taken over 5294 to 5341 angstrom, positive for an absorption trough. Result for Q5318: -0.5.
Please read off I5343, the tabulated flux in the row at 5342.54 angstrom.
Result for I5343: 9.673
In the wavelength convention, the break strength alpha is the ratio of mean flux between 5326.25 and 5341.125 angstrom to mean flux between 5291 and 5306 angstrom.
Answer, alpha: 0.93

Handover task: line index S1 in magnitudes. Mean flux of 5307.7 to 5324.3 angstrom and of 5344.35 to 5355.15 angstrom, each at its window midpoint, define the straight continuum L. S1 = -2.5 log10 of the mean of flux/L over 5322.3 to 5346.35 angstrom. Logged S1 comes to 0.09 mag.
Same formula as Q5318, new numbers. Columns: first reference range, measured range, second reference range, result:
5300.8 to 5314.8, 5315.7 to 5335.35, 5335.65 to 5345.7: 1.3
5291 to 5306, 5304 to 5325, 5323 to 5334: -1.7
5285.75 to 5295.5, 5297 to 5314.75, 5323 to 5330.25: -1.7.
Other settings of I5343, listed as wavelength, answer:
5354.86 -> 10.47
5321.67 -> 9.662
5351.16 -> 10.22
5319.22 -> 9.916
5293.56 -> 9.775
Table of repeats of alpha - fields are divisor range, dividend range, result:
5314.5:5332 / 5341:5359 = 1.06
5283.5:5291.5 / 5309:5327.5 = 1.02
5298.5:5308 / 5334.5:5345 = 0.93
